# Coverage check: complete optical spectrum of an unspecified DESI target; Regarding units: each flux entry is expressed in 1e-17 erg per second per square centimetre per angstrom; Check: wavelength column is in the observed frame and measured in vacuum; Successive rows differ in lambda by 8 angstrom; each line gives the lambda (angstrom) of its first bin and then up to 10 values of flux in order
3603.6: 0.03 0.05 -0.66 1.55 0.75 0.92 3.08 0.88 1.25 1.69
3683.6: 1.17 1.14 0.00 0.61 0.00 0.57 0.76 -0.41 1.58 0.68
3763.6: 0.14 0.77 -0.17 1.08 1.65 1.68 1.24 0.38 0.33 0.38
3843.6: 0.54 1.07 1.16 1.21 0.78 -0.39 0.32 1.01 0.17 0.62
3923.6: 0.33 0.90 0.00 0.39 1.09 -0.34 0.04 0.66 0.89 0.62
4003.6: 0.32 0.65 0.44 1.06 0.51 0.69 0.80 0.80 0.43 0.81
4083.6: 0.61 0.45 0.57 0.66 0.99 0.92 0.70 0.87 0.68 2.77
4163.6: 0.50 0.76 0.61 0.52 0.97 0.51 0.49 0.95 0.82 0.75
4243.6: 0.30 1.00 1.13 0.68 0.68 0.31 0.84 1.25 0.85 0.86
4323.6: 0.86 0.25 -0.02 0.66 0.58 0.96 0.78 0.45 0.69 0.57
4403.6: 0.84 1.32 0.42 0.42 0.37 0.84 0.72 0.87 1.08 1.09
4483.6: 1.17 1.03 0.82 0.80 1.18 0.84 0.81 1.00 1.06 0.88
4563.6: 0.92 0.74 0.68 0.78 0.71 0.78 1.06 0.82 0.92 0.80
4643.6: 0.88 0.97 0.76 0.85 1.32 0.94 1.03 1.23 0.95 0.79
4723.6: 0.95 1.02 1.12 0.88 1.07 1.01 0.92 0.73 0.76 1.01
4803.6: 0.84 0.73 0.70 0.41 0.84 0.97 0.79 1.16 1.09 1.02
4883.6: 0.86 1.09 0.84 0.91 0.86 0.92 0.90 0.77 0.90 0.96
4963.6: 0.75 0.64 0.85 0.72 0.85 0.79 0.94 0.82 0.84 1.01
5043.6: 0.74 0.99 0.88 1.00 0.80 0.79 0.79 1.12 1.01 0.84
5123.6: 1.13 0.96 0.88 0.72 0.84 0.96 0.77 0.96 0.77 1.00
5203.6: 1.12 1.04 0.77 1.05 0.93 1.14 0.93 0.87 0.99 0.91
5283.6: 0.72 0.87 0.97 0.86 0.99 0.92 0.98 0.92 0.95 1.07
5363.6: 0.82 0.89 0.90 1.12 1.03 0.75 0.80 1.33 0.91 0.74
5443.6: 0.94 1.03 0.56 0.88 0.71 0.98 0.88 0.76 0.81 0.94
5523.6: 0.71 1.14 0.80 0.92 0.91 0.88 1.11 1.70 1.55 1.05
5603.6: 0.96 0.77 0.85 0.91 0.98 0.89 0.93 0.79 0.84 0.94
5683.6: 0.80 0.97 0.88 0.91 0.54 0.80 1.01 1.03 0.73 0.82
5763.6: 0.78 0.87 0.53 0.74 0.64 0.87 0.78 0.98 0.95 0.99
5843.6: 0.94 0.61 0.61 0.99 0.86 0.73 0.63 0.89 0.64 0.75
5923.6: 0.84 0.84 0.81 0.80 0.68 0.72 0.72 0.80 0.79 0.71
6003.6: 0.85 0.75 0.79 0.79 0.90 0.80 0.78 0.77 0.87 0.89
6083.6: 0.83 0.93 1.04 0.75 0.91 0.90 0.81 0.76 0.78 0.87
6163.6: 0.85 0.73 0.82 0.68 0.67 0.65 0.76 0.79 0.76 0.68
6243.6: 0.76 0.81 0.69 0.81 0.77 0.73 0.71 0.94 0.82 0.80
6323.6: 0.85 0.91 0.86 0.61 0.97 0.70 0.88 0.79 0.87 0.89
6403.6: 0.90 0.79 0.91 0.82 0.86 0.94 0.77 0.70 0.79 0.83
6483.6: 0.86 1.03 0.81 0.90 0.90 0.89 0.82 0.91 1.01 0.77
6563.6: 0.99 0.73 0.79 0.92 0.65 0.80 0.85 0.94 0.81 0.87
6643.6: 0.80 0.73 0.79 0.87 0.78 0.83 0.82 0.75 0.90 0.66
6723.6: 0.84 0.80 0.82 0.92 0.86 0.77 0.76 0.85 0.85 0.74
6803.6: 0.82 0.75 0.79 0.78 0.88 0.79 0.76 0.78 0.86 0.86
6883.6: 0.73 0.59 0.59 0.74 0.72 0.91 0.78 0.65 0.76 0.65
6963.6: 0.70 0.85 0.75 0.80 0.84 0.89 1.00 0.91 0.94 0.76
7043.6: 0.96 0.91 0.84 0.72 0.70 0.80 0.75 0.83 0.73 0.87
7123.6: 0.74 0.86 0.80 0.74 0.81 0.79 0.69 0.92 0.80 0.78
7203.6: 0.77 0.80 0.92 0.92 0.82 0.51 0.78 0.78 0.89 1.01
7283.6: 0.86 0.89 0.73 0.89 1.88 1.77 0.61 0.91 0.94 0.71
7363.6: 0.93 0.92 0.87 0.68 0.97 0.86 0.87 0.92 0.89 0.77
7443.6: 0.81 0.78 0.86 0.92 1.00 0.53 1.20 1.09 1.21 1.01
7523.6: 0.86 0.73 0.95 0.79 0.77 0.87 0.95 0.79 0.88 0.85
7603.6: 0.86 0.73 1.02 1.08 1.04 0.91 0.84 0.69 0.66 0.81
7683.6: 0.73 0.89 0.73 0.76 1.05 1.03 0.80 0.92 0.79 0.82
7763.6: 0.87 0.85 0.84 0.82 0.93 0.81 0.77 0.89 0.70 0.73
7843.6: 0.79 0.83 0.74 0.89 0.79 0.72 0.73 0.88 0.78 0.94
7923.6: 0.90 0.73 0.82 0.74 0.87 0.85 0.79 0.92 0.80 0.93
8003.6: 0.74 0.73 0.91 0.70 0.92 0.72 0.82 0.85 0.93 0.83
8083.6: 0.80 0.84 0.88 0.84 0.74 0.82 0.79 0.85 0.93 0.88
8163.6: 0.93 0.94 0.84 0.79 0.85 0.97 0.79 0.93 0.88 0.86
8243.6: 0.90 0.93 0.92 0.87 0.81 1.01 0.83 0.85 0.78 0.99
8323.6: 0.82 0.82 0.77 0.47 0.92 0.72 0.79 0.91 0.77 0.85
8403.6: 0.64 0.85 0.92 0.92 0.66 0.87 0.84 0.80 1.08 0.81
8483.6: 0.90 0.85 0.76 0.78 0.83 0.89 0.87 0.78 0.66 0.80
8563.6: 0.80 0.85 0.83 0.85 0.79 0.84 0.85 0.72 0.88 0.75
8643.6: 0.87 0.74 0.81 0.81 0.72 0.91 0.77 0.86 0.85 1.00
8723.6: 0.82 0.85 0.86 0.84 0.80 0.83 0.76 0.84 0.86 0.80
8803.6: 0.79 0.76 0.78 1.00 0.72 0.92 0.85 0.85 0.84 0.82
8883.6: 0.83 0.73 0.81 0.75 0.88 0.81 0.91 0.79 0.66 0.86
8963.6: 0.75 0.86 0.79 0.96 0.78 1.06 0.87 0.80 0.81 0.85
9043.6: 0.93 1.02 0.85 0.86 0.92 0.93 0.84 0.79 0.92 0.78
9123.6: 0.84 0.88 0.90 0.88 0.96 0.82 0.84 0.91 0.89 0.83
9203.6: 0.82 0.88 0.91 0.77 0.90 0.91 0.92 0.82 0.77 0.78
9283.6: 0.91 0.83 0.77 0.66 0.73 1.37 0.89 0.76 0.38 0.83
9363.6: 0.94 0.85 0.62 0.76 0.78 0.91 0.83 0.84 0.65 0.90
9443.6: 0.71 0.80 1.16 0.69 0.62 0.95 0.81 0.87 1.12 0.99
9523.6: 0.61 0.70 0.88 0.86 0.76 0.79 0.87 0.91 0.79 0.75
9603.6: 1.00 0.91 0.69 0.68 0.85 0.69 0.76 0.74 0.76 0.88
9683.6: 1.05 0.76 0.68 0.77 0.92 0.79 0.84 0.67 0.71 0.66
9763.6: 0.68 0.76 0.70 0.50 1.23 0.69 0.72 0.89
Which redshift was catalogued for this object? 0.115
